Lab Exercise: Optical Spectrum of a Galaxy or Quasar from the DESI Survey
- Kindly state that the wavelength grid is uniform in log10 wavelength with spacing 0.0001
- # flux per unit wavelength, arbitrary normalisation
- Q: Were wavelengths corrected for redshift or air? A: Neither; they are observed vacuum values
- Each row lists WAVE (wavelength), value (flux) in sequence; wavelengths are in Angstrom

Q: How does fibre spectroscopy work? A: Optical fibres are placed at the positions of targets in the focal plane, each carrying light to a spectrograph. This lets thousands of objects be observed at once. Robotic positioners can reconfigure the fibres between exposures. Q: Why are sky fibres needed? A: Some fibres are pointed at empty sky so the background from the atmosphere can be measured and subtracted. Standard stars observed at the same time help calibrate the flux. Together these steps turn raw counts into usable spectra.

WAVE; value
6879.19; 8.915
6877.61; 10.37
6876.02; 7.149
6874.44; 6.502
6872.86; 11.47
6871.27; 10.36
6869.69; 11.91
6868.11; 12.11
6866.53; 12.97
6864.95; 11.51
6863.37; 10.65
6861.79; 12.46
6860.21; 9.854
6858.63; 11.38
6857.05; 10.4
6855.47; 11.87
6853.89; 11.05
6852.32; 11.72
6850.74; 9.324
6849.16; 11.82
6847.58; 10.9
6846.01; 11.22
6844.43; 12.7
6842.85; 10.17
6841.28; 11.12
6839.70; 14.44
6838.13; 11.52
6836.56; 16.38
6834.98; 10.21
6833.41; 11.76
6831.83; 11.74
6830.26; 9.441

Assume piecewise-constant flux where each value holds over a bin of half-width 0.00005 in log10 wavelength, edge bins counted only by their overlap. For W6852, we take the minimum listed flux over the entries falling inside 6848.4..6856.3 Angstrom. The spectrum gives 9.324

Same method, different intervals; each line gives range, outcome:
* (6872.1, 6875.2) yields 6.502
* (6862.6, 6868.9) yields 10.65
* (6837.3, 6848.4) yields 10.17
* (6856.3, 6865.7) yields 9.854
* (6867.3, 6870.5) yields 11.91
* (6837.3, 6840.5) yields 11.52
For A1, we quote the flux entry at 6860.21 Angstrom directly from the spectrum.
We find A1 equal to 9.854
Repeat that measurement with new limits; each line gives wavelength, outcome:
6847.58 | 10.9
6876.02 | 7.149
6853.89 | 11.05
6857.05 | 10.4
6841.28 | 11.12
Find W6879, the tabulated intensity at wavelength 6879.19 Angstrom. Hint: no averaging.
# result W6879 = 8.915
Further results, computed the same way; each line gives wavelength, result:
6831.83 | 11.74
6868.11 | 12.11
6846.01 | 11.22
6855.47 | 11.87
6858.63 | 11.38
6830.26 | 9.441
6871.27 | 10.36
